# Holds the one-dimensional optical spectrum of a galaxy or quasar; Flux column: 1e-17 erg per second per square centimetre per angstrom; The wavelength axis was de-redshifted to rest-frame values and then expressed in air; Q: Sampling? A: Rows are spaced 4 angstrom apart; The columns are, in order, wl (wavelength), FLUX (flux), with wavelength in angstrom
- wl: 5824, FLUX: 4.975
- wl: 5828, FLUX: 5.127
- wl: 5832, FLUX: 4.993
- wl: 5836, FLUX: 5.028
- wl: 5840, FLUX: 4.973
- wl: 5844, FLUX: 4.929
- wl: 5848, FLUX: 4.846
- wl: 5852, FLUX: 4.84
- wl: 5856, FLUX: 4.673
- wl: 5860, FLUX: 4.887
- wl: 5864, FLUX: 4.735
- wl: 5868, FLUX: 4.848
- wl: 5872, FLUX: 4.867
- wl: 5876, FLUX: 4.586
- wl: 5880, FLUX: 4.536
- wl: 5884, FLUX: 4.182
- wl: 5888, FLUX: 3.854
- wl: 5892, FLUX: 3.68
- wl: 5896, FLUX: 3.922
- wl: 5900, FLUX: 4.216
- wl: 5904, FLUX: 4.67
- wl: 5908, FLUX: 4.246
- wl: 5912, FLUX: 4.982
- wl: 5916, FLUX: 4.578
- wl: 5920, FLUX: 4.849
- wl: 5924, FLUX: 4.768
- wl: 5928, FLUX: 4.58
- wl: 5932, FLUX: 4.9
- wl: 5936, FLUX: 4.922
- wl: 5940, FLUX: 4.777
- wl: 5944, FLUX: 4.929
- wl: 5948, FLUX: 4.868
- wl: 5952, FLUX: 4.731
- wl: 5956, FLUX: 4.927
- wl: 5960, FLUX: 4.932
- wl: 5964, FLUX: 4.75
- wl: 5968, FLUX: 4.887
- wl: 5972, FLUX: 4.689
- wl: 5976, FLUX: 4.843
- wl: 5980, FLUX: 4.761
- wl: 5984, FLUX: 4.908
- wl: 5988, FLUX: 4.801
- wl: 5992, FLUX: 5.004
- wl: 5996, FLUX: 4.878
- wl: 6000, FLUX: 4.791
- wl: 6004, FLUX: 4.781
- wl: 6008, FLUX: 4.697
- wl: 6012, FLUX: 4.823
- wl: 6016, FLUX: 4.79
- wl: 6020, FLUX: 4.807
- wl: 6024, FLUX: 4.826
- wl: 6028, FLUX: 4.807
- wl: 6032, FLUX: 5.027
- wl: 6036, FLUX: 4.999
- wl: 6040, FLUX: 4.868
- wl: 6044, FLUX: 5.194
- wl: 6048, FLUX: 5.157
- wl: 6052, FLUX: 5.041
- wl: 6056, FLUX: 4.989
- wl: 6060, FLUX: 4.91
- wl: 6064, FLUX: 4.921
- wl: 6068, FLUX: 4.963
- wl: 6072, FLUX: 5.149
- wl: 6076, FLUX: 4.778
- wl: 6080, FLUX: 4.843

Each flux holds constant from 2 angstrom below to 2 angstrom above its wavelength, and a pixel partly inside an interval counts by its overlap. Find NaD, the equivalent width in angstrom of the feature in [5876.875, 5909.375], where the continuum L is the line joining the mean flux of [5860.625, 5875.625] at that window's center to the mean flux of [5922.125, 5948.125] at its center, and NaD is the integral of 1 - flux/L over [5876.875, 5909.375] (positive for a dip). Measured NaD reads 4.25 angstrom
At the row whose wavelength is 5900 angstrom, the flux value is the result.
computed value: 4.216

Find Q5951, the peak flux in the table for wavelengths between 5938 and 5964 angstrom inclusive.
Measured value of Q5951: 4.932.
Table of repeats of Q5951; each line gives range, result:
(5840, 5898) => 4.973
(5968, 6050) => 5.194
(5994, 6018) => 4.878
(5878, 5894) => 4.536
